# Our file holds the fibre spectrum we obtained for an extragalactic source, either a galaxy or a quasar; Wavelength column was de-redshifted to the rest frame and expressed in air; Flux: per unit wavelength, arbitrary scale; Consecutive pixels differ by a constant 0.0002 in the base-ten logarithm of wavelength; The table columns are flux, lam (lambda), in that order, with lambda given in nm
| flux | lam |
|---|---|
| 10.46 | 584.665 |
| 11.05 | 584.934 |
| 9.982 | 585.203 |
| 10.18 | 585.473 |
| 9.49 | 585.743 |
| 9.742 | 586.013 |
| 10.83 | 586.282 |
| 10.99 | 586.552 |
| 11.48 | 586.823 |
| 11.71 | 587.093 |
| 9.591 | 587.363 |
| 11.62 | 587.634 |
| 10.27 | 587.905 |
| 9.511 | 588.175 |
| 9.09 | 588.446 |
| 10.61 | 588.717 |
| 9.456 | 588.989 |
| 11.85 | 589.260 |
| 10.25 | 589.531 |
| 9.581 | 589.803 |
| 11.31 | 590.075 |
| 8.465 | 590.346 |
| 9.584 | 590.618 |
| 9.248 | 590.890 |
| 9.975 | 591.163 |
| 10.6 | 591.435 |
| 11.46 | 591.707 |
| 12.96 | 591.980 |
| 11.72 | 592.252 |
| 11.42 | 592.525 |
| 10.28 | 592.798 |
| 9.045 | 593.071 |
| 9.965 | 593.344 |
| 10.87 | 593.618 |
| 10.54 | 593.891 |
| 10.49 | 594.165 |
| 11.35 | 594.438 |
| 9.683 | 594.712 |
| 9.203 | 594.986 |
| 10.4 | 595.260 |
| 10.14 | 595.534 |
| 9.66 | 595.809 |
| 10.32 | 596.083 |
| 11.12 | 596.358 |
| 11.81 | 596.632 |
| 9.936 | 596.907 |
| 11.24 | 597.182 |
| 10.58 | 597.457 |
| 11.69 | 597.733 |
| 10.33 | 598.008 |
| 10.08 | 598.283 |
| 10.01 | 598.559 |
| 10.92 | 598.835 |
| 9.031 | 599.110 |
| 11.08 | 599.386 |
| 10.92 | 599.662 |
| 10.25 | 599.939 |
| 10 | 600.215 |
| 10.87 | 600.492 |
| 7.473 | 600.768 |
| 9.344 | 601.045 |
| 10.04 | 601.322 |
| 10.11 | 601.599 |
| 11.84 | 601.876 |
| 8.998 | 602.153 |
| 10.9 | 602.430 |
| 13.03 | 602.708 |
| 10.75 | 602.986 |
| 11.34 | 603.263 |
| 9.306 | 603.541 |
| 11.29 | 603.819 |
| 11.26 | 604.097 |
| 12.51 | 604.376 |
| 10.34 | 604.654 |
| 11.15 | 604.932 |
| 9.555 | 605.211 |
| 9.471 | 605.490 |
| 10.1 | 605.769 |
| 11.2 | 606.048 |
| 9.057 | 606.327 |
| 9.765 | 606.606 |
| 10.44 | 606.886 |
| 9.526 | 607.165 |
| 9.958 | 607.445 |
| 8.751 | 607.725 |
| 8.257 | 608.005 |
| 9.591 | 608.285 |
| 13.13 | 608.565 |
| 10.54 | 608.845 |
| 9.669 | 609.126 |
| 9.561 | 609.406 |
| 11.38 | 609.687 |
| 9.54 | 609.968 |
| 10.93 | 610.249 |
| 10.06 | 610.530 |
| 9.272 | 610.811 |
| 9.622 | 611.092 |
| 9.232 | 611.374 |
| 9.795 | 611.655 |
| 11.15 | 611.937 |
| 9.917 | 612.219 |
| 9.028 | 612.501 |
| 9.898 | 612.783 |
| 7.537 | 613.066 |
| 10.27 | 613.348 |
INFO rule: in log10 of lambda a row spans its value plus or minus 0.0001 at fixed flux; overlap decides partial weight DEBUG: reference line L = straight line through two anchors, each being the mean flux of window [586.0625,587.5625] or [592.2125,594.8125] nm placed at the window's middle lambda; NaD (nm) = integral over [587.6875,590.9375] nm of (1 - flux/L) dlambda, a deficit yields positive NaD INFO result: 0.23 nm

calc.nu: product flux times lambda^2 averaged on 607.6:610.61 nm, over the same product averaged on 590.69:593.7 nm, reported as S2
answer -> 1.01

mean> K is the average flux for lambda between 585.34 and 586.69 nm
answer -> 10.2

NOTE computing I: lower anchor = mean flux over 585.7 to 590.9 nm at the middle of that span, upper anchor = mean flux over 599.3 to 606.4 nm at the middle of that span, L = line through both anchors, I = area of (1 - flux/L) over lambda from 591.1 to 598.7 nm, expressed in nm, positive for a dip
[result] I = -0.179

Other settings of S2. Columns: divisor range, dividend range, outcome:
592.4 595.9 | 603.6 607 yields 1.06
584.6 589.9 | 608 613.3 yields 1.03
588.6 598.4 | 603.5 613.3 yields 1.01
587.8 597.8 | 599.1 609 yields 1.03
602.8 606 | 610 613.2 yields 0.93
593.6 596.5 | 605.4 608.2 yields 0.97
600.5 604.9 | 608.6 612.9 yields 0.97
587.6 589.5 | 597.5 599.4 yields 1.05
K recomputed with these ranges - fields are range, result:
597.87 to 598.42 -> 10.2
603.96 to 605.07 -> 11.3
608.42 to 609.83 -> 10.8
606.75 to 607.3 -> 9.99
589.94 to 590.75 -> 9.79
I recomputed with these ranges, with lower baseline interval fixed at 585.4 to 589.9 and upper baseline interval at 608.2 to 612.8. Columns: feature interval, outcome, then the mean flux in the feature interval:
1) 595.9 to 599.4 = -0.11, 10.6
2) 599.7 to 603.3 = -0.05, 10.4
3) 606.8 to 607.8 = 0.05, 9.69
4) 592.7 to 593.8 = 0.03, 10.1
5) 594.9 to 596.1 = 0.04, 9.94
